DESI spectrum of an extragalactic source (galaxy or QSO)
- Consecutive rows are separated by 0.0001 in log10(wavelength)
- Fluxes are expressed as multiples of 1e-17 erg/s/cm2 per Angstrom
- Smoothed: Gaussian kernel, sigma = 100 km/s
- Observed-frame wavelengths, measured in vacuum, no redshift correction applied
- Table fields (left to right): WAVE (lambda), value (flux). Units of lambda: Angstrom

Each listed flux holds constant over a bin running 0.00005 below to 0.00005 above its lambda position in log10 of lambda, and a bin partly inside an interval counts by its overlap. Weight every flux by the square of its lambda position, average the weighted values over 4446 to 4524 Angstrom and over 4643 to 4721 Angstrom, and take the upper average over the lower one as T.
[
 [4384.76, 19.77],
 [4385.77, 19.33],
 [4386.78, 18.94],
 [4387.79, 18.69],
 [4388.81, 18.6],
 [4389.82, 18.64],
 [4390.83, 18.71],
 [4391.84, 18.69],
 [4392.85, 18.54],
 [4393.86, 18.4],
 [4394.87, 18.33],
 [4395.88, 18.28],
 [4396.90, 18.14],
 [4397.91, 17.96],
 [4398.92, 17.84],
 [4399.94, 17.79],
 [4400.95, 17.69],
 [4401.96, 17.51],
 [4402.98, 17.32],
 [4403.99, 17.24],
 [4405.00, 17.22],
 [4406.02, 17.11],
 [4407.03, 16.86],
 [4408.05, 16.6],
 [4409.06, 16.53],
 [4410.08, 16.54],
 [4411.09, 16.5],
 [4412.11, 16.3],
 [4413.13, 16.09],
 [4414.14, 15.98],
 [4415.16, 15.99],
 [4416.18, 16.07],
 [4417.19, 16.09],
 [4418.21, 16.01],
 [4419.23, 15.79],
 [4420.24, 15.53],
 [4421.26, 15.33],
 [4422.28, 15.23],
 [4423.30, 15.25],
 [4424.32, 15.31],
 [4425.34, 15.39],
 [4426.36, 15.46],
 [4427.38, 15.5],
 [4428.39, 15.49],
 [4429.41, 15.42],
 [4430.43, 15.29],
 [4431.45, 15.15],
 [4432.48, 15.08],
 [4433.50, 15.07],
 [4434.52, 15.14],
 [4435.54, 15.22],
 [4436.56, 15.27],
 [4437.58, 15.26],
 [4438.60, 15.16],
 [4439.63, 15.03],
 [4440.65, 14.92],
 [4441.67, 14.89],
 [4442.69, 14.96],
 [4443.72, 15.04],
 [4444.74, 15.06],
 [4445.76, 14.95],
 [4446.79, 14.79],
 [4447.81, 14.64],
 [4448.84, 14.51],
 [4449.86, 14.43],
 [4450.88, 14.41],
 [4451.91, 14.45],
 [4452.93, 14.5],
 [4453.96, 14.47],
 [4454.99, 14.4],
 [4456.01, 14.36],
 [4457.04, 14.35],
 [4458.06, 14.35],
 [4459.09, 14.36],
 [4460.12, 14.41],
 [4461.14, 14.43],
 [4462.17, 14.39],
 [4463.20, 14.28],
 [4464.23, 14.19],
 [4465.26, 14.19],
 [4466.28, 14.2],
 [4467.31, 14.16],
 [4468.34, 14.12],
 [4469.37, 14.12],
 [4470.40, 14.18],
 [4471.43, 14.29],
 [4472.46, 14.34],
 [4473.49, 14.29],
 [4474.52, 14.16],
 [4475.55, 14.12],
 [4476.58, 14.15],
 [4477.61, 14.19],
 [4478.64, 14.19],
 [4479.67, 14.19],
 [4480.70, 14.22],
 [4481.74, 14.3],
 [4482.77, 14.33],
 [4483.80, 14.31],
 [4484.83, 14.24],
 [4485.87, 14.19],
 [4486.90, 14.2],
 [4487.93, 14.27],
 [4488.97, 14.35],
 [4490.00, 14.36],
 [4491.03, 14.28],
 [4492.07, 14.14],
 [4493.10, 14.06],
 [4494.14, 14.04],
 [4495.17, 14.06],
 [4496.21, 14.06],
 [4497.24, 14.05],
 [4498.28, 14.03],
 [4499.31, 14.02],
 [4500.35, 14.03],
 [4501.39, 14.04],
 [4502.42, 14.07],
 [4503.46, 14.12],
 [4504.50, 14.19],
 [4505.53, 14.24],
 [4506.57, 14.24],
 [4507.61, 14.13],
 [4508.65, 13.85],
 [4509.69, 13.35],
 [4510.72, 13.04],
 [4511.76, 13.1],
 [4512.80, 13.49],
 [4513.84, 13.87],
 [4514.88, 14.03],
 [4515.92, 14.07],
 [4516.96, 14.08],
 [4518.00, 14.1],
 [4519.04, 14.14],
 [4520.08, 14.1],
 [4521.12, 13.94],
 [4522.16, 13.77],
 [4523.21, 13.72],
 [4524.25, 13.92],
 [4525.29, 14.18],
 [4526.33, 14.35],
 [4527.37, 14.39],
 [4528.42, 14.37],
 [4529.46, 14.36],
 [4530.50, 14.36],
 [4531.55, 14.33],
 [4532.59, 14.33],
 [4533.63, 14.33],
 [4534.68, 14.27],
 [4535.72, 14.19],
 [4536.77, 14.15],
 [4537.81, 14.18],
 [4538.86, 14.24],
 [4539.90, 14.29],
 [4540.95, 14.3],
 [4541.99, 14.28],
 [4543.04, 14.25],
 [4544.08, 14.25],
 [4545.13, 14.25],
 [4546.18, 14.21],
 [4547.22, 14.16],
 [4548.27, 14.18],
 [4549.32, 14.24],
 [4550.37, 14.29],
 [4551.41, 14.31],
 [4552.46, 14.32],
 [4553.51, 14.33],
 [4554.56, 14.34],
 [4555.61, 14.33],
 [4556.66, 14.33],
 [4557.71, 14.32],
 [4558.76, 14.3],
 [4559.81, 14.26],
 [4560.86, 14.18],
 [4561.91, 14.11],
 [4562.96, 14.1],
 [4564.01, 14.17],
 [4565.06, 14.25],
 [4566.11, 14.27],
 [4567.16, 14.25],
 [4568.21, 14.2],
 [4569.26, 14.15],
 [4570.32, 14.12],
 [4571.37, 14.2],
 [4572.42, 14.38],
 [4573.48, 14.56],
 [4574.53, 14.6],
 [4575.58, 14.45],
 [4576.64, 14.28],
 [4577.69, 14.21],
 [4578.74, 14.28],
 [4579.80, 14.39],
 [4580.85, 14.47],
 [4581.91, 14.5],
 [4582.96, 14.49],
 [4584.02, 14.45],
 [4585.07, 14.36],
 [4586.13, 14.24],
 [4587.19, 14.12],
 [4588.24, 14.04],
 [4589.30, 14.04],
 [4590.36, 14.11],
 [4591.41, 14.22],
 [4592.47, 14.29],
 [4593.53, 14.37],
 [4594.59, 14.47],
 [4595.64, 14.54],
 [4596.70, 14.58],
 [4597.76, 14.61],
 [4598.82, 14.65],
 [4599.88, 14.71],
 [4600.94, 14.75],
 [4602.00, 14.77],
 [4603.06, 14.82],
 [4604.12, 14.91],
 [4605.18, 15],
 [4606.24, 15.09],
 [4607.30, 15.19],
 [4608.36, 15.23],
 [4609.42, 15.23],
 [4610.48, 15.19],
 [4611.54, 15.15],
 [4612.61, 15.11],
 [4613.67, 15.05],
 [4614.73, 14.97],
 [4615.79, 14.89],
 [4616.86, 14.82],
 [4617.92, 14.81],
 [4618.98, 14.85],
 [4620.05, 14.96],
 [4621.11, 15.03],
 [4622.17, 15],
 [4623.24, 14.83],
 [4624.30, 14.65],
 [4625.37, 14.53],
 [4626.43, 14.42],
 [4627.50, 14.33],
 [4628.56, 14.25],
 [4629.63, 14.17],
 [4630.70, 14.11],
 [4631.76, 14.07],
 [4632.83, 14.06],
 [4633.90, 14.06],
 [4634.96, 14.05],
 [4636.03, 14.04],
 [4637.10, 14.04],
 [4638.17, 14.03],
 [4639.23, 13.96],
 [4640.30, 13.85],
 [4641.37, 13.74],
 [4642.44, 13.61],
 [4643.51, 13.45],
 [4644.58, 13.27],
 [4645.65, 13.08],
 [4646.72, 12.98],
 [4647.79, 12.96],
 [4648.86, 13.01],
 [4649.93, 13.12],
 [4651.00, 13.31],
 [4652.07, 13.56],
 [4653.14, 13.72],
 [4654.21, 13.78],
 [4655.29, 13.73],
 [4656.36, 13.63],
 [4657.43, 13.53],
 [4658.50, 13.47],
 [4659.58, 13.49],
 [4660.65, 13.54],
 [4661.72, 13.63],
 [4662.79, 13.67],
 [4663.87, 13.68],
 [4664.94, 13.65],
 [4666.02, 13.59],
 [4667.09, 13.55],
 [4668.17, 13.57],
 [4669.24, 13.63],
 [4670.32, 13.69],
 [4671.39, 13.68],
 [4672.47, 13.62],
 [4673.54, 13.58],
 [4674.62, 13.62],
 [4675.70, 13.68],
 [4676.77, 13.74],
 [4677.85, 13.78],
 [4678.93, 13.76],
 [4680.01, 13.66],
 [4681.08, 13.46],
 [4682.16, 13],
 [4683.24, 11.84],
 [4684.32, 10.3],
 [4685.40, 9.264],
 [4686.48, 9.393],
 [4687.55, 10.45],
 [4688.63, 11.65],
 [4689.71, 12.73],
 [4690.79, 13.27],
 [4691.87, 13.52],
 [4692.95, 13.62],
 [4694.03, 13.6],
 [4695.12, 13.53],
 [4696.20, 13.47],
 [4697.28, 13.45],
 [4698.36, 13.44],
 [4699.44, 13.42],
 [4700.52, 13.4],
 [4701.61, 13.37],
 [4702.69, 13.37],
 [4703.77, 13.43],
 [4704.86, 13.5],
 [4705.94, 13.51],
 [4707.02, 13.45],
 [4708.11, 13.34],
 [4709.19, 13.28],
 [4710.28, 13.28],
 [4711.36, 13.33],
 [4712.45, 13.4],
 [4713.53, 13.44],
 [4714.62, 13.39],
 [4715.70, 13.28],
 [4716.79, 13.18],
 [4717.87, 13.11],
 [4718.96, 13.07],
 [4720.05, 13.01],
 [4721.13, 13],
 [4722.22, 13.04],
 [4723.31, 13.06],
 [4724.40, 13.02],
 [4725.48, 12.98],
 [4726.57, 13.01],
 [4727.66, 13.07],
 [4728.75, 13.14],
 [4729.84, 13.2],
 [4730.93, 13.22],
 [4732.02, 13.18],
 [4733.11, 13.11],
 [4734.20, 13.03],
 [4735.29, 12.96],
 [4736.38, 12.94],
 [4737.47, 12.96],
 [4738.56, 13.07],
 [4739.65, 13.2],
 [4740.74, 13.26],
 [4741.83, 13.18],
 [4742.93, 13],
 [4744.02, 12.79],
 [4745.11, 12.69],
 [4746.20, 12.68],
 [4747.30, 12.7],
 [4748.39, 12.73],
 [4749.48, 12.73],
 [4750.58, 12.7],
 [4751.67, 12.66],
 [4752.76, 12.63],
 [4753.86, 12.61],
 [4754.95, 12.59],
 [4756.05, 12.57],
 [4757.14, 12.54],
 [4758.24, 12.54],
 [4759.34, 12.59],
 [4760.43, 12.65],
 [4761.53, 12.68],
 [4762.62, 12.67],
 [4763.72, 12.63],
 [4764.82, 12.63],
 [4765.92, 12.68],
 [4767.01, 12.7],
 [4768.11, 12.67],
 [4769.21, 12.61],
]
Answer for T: 1.0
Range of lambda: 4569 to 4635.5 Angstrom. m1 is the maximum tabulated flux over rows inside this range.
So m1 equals 15.23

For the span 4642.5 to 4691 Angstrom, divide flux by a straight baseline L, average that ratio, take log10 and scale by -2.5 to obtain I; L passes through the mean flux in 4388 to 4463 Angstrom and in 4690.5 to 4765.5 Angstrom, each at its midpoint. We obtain 0.05 mag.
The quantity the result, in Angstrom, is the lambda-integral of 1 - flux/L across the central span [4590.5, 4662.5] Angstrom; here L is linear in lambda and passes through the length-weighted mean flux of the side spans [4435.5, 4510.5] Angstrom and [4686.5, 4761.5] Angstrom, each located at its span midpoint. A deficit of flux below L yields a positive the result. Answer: -3.8 Angstrom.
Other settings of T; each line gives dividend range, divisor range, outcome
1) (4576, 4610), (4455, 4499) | 1.08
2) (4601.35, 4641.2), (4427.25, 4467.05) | 1.07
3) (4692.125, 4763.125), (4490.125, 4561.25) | 1.01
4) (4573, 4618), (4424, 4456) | 1.05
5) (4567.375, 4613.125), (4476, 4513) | 1.08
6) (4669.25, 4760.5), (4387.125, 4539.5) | 0.97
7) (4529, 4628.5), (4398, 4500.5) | 1.02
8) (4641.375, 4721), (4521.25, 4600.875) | 0.97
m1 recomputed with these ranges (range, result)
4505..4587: 14.6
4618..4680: 15.03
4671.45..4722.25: 13.78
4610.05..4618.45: 15.19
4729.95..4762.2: 13.26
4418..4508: 16.01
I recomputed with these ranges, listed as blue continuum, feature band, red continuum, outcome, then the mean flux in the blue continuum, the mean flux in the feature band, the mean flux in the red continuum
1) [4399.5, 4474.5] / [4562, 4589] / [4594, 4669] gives 0.02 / 15.3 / 14.3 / 14.2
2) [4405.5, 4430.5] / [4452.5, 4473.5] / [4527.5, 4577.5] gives 0.08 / 15.9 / 14.3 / 14.3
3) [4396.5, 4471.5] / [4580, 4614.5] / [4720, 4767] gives -0.04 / 15.4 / 14.7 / 12.9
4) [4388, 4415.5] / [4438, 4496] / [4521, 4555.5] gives 0.11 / 17.5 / 14.4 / 14.2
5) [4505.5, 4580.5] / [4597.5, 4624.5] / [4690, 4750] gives -0.09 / 14.2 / 14.9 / 13.2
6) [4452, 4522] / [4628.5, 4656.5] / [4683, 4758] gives -0.03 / 14.1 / 13.7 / 12.9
